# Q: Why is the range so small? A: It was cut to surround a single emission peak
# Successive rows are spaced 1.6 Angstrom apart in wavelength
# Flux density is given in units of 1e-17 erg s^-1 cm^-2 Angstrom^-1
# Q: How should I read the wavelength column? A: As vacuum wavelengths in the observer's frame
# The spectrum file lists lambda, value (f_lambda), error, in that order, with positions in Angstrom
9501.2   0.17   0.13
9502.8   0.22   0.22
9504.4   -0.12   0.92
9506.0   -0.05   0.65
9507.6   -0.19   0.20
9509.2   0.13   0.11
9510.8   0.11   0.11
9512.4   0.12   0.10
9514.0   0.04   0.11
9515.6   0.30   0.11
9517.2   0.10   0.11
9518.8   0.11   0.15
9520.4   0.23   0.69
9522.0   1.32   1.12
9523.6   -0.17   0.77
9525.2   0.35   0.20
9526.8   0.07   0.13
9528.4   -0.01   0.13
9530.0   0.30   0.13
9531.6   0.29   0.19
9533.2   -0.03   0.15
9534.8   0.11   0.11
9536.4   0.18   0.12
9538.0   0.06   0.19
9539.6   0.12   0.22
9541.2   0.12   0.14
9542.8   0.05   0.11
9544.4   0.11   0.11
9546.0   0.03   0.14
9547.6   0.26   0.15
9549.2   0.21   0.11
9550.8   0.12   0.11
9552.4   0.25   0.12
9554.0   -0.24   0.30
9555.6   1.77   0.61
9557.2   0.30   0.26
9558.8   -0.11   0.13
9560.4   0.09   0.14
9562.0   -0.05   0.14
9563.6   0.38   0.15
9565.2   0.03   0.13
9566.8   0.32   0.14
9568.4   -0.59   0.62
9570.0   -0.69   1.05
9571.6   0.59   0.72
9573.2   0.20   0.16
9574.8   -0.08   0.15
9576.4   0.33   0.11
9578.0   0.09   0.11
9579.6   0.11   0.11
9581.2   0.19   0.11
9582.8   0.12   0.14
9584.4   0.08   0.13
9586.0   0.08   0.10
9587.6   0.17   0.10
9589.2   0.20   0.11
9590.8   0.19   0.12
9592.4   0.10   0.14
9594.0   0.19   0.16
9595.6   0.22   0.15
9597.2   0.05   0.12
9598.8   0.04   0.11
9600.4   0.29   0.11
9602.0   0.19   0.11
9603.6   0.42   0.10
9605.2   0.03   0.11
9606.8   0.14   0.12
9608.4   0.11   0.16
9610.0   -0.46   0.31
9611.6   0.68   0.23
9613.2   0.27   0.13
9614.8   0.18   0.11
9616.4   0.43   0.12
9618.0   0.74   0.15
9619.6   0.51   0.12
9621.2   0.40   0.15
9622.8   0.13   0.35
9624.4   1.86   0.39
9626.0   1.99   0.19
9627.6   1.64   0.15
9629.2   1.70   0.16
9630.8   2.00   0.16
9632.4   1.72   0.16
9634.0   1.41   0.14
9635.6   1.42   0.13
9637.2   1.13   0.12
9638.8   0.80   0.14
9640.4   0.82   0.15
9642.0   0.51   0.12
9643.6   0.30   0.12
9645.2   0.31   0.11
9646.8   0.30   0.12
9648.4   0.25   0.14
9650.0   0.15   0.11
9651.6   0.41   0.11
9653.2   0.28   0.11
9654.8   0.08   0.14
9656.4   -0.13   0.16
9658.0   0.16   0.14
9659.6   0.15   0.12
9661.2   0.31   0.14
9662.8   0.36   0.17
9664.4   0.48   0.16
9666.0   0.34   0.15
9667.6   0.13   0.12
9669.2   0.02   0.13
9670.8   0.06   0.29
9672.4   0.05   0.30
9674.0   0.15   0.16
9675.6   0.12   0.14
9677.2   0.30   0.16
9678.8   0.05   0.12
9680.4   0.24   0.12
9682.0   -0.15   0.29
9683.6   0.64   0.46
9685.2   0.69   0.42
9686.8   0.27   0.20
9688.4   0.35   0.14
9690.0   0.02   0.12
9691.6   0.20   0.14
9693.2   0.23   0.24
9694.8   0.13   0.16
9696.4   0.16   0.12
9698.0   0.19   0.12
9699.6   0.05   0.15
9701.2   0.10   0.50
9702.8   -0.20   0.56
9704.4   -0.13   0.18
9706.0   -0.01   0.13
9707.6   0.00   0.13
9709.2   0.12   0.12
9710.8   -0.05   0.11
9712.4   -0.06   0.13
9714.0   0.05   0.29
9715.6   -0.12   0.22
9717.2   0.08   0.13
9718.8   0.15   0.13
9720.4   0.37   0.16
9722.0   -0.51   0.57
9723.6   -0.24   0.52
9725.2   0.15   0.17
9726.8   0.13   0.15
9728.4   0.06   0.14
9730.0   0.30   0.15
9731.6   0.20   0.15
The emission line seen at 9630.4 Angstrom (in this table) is [O II] 3727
